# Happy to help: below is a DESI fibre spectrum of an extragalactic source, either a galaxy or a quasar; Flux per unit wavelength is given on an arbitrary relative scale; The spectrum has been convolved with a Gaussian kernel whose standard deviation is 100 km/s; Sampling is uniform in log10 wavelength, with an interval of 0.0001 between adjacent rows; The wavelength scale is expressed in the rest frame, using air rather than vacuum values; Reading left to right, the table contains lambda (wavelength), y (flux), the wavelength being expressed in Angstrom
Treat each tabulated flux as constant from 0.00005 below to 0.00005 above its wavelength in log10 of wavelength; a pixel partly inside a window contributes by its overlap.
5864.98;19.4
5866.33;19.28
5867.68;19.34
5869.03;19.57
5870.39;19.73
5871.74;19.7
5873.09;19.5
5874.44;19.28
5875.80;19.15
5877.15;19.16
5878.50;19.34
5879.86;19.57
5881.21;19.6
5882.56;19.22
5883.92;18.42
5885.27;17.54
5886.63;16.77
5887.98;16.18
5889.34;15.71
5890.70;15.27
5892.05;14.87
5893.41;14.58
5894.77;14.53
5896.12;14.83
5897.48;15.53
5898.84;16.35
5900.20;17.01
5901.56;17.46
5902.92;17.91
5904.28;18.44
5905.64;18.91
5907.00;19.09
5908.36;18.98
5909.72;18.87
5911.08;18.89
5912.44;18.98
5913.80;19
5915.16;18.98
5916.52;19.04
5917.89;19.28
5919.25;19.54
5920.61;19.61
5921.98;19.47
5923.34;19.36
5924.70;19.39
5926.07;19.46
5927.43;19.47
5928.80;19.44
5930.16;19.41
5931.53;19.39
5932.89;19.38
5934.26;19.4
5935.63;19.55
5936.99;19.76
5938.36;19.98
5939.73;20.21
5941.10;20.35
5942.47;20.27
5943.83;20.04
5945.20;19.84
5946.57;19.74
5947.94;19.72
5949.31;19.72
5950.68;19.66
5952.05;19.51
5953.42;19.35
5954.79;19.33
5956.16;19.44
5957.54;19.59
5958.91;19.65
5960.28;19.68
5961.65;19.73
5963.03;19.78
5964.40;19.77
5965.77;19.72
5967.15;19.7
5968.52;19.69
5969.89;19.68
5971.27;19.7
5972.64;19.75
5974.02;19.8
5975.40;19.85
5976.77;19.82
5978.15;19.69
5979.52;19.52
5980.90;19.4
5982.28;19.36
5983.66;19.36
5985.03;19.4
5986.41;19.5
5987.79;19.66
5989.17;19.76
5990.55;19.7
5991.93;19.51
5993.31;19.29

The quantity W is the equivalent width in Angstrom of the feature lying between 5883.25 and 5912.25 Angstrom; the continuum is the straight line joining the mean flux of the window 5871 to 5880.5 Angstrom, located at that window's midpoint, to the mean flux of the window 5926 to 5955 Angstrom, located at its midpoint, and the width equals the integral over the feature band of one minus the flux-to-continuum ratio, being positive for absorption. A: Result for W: 3.7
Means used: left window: 19.4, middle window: 17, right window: 19.7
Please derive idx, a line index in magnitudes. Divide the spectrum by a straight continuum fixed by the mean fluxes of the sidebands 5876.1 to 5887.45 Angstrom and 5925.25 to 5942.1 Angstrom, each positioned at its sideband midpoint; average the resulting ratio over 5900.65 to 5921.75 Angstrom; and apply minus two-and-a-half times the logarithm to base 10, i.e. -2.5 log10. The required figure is 0.02 mag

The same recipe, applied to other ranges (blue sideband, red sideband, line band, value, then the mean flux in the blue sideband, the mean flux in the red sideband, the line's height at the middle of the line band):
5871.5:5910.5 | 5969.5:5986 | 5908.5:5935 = -0.05 mag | 17.6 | 19.6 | 18.3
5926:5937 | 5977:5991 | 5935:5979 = -0.01 mag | 19.5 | 19.5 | 19.5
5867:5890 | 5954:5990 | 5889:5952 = 0.03 mag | 18.7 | 19.6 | 19.1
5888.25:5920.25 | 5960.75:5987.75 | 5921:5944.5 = -0.07 mag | 17.5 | 19.6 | 18.4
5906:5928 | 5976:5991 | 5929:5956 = -0.02 mag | 19.2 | 19.6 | 19.3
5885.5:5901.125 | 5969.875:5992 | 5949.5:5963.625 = -0.06 mag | 15.7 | 19.6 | 18.5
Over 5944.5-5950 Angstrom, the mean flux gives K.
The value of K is 19.7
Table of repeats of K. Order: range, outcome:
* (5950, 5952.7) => 19.6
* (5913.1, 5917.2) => 19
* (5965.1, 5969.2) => 19.7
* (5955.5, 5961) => 19.6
